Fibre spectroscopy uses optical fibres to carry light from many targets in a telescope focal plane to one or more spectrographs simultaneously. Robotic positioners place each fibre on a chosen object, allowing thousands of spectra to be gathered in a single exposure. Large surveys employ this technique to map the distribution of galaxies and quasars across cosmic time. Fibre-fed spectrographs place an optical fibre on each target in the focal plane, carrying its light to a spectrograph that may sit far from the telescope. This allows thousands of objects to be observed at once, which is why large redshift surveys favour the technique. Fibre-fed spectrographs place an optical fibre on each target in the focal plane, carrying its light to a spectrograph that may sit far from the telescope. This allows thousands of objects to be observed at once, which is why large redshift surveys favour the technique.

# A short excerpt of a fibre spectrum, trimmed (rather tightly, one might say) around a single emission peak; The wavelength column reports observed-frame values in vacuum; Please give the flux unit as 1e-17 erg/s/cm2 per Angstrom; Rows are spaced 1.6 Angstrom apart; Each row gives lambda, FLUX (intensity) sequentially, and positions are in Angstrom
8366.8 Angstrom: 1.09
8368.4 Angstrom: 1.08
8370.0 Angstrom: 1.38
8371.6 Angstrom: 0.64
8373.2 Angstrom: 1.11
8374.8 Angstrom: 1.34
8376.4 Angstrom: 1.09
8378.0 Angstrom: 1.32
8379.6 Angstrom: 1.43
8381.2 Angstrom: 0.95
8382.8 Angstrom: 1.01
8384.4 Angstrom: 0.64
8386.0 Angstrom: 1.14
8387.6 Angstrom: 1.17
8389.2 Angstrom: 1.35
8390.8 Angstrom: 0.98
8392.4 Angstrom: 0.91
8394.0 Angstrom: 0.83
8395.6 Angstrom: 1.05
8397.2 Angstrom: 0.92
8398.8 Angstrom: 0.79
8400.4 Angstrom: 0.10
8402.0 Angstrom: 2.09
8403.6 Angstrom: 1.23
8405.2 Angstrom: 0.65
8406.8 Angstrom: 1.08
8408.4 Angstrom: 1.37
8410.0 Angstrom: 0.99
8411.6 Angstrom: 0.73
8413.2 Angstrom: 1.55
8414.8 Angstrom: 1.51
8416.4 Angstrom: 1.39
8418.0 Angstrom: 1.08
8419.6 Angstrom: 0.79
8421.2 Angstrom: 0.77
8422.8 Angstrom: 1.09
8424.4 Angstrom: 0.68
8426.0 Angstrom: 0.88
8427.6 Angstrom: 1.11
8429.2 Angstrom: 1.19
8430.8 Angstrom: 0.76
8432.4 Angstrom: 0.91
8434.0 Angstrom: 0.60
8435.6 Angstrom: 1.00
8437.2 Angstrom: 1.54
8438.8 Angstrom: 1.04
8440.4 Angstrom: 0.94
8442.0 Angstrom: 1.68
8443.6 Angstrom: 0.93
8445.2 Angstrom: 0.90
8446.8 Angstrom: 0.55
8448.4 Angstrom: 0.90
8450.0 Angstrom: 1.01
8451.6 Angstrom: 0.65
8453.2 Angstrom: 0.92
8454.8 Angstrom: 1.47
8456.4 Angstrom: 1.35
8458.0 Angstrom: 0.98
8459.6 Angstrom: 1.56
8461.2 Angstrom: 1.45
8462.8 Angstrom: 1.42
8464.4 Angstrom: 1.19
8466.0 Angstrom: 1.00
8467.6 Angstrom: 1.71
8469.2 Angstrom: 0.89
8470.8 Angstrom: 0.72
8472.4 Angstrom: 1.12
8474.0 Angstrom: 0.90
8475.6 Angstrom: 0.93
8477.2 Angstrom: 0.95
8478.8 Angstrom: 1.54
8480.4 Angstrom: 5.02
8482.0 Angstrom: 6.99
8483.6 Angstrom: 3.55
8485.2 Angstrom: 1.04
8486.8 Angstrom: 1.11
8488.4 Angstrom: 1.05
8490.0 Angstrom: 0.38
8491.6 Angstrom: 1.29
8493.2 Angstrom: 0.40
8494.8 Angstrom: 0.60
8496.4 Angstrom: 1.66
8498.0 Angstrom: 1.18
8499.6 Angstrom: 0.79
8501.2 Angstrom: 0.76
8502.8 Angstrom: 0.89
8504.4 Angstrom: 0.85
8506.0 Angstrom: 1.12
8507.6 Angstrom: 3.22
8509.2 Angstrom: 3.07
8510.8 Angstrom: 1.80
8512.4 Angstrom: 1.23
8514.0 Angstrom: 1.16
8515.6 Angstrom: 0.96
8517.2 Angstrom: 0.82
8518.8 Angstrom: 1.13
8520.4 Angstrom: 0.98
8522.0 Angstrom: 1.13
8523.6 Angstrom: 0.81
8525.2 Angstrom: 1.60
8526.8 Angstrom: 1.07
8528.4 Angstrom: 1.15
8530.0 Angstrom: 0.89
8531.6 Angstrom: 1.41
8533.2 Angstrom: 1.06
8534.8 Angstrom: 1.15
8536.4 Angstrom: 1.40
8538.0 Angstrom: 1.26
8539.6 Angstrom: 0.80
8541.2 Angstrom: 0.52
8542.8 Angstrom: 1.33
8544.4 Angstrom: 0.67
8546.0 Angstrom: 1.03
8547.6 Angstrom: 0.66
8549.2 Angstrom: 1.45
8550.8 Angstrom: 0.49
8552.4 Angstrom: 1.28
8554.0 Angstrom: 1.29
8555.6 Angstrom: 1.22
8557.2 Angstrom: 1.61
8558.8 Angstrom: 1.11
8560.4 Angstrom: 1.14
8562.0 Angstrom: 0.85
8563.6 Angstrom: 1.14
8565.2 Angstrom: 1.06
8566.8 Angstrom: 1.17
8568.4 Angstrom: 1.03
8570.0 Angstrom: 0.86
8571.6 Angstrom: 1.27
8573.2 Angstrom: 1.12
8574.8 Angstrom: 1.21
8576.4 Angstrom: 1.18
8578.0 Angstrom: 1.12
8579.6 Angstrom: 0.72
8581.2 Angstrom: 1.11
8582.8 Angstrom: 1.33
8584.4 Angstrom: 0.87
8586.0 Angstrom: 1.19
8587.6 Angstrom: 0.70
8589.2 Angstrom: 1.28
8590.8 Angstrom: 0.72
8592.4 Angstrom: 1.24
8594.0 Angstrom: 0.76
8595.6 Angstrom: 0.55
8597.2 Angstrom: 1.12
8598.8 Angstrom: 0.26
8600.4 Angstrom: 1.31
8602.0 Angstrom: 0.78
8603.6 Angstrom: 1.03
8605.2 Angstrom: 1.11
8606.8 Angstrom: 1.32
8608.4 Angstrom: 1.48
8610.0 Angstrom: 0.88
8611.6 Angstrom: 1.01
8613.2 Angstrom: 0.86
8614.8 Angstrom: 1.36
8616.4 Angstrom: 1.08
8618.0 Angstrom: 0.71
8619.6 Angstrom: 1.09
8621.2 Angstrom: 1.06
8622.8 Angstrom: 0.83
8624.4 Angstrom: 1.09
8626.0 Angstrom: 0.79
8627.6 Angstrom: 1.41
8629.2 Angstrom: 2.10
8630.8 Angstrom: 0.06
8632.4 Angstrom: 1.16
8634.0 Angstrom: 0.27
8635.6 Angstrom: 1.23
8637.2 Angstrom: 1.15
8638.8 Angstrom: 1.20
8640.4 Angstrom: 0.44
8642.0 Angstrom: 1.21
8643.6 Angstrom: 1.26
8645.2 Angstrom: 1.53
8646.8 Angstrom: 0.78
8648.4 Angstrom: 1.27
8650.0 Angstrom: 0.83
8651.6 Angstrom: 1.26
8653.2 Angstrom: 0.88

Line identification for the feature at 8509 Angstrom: [N II]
